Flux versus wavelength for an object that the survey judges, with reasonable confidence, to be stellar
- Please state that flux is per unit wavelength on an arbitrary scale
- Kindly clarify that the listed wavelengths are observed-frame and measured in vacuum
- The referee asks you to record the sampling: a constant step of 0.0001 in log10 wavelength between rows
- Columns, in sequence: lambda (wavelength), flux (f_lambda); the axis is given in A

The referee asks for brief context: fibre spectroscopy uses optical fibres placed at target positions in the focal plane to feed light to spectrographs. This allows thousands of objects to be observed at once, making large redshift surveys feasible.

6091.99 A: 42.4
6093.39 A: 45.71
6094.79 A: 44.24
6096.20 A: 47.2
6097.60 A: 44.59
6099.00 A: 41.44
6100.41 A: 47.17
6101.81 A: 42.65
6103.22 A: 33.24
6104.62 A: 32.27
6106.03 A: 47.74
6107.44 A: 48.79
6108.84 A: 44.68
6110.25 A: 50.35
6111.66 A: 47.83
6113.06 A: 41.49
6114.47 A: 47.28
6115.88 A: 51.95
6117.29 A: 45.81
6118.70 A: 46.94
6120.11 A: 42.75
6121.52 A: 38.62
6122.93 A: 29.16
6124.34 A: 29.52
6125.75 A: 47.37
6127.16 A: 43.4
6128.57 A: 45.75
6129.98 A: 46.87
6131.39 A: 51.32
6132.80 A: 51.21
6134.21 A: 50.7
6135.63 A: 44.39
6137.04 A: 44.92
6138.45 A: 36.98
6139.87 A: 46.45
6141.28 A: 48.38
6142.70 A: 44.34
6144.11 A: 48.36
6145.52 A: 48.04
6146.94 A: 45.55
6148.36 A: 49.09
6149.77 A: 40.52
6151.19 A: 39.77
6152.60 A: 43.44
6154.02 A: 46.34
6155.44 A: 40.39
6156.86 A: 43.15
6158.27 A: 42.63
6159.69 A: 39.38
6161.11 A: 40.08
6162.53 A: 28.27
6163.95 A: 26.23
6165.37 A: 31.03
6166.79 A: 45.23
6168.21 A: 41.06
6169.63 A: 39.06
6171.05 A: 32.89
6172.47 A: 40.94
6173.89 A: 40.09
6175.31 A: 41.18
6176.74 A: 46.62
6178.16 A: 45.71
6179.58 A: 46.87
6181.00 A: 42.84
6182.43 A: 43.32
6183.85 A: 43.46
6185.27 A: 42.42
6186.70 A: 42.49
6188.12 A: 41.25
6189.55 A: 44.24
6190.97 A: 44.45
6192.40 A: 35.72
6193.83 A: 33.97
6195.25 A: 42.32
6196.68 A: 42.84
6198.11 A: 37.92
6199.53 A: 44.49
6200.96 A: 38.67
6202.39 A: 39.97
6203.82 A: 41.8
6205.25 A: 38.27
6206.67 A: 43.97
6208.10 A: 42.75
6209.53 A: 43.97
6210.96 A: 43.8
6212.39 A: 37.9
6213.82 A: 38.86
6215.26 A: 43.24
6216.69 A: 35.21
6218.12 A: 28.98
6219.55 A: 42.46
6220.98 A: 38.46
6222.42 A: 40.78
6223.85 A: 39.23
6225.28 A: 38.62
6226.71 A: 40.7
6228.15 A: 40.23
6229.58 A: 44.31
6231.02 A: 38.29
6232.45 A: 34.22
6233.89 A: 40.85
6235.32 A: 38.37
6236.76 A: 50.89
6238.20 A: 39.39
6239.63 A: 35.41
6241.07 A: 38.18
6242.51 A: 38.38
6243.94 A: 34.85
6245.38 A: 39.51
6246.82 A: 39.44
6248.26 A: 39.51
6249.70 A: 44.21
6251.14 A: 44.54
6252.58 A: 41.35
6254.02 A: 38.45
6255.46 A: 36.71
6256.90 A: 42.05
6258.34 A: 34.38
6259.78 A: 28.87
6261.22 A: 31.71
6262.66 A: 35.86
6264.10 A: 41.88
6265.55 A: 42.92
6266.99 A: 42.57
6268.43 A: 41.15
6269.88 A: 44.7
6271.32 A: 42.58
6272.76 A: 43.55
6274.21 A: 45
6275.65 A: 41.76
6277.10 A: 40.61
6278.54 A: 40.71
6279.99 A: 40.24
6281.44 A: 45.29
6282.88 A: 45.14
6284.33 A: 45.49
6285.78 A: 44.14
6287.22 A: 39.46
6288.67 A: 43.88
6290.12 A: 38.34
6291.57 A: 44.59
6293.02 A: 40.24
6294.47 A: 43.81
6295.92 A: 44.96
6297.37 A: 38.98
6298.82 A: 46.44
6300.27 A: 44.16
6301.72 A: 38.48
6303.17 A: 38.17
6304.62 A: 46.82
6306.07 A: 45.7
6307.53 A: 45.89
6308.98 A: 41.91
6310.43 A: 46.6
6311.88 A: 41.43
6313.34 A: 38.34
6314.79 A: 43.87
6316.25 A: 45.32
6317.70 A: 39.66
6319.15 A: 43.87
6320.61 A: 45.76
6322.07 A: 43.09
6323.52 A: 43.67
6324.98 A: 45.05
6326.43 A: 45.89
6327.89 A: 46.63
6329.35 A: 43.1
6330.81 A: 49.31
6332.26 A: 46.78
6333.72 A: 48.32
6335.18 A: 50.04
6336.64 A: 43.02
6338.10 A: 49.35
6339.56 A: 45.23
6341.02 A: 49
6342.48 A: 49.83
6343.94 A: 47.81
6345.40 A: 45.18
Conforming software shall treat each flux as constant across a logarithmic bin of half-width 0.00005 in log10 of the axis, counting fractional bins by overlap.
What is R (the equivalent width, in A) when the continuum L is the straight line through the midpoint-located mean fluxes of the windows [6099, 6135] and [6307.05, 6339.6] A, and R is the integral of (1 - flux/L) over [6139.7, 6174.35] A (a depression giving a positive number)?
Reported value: 2.4 A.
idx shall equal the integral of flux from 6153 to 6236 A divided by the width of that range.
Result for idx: 40.2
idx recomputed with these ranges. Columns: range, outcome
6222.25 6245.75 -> 39.5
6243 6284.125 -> 40.4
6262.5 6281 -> 42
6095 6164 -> 43.5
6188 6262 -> 39.6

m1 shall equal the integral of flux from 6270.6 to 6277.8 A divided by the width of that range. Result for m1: 42.7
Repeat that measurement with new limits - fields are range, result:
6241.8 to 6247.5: 38.1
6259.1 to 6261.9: 30.3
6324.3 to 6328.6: 45.9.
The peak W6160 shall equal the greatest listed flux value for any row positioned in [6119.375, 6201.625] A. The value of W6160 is 51.32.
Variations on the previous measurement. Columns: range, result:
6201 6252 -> 50.89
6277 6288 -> 45.49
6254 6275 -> 45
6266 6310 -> 46.82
